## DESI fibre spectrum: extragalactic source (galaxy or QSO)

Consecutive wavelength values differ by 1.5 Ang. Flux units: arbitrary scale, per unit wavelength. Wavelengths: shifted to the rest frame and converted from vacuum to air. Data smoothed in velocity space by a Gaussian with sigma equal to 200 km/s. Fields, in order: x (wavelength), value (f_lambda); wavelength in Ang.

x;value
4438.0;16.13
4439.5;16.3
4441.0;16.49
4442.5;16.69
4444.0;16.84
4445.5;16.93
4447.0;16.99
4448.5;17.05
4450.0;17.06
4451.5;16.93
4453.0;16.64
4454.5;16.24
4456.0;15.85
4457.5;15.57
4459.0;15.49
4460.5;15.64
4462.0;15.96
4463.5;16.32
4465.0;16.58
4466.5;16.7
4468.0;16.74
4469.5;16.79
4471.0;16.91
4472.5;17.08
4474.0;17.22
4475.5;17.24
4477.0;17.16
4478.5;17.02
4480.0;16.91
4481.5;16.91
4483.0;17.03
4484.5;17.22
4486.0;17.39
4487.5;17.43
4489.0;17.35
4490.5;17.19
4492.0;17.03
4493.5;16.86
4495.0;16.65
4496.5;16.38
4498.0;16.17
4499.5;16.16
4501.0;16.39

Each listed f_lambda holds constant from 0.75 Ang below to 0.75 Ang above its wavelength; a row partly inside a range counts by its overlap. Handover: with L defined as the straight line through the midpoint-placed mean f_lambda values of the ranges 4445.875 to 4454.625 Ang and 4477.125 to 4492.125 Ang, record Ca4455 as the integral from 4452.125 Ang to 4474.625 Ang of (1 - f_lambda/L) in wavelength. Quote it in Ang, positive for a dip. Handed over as 0.8 Ang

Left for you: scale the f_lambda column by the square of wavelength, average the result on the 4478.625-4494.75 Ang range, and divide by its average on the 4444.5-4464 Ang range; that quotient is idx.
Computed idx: 1.06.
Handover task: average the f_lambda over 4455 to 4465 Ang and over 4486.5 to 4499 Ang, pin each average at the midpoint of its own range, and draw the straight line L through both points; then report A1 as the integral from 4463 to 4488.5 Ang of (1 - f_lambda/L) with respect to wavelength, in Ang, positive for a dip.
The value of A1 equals -1.0 Ang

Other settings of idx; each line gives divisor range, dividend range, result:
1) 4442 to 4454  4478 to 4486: 1.03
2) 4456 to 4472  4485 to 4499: 1.05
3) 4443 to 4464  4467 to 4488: 1.05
